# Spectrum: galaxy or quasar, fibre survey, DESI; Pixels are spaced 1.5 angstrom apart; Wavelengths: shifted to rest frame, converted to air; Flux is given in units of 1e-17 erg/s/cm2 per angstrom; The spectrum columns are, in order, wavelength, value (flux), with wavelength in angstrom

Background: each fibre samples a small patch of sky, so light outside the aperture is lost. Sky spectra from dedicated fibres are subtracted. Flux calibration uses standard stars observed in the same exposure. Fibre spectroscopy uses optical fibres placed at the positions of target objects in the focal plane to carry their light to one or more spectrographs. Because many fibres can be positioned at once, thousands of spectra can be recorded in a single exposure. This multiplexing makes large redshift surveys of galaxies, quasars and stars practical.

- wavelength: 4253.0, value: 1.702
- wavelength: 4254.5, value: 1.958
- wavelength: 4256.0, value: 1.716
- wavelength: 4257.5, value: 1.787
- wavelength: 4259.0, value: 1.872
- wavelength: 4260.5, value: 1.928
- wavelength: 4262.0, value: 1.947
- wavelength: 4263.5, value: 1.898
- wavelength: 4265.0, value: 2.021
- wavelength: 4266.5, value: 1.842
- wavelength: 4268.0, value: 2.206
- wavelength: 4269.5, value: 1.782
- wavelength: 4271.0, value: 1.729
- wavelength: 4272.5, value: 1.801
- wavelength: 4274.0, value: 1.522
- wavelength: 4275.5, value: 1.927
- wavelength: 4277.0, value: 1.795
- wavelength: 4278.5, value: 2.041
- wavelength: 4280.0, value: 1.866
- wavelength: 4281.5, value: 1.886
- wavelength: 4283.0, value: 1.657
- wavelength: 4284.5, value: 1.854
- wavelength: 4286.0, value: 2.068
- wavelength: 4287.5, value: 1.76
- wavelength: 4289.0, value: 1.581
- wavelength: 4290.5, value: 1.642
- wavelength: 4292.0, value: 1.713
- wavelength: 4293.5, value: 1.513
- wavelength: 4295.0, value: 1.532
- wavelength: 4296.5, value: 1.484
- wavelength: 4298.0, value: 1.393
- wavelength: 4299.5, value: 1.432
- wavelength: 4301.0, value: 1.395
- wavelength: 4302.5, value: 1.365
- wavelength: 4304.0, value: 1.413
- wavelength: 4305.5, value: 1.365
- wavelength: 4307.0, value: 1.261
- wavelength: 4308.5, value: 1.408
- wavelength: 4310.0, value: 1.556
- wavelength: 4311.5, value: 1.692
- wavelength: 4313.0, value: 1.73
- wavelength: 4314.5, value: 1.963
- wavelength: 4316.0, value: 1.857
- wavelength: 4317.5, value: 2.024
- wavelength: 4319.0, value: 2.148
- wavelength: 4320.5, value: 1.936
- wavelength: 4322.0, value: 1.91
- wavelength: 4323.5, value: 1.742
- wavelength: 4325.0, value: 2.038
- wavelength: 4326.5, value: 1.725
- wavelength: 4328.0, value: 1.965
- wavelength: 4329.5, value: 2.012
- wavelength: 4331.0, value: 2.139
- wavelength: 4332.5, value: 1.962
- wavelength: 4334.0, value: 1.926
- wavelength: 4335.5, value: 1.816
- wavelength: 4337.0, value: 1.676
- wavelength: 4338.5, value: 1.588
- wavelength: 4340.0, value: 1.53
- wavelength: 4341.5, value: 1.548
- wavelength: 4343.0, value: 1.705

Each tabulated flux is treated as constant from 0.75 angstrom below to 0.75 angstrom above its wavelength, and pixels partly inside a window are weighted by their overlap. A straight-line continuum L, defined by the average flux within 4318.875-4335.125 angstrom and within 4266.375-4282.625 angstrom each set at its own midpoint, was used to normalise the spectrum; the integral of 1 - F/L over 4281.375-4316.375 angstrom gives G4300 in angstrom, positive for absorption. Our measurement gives 5.47 angstrom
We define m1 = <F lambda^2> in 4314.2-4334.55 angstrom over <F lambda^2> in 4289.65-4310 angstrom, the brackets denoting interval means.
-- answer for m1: 1.4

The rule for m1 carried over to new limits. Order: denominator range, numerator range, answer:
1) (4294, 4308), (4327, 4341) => 1.33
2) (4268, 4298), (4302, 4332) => 1.03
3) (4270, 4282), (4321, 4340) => 1.05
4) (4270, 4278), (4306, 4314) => 0.89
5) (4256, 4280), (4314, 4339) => 1.05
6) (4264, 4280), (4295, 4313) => 0.79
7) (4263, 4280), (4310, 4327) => 1.03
